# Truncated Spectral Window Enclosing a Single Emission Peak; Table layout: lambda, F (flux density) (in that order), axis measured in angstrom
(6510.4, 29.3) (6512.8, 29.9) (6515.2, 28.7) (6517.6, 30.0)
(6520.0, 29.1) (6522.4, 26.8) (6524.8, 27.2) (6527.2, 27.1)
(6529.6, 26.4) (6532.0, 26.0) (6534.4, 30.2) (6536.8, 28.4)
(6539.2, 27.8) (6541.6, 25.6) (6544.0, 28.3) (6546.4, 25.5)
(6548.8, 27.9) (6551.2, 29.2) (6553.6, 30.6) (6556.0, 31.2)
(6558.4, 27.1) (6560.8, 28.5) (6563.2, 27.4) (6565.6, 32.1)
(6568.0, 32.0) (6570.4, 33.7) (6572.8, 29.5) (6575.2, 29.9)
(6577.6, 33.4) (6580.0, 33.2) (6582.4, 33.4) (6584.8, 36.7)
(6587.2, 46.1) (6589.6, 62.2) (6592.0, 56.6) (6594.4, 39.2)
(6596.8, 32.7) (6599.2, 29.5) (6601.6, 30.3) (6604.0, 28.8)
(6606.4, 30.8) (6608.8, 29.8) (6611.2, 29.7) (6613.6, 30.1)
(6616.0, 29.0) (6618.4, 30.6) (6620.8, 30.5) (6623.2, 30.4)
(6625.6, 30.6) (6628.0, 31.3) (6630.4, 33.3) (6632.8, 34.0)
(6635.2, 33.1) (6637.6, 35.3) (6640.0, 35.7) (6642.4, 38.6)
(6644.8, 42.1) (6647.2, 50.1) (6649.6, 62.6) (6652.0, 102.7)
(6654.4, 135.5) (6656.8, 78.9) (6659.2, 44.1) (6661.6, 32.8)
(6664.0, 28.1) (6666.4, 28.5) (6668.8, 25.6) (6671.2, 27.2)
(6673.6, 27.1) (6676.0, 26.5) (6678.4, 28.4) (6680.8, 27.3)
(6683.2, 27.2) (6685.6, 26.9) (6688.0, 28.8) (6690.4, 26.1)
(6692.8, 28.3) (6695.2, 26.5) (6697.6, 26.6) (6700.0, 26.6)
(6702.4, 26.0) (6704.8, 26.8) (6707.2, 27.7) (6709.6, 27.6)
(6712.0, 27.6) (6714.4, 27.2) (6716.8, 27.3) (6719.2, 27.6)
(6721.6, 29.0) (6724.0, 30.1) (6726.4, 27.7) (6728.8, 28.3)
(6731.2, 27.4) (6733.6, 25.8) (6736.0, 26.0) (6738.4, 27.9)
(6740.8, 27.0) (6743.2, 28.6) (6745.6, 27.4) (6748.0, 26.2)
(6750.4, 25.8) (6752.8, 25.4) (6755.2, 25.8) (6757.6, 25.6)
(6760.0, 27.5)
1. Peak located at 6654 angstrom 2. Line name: [O III]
